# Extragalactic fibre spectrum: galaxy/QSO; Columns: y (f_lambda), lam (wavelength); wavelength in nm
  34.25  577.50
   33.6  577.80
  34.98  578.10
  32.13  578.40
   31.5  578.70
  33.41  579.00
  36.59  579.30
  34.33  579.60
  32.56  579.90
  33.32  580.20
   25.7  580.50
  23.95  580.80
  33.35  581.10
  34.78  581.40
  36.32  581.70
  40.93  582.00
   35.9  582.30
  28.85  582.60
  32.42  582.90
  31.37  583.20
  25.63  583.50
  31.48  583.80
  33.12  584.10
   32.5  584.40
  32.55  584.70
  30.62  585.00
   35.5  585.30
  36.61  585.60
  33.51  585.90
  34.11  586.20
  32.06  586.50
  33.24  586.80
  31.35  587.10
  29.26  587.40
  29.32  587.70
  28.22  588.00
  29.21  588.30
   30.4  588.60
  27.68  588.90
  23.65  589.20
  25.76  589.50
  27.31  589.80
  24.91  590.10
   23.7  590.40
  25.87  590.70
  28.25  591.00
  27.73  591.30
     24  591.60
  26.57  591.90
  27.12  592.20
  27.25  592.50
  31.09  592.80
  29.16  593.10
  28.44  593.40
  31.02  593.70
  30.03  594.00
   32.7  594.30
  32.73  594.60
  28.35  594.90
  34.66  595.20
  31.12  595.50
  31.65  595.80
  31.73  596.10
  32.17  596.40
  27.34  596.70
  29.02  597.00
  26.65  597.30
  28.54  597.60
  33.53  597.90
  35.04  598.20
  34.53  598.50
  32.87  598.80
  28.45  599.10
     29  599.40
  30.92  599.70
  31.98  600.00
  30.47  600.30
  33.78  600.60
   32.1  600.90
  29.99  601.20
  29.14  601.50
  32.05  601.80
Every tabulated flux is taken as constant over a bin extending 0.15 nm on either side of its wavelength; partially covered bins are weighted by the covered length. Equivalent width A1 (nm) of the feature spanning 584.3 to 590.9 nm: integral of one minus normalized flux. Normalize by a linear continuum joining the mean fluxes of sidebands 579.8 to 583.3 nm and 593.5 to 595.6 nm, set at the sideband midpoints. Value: 0.45 nm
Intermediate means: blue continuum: 32.5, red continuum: 31.5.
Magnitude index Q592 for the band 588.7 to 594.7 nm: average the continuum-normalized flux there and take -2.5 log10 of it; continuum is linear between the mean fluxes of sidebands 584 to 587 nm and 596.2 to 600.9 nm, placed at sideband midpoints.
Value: 0.163 mag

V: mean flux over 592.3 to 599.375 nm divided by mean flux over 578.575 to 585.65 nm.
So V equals 0.9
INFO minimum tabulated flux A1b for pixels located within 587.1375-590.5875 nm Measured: 23.65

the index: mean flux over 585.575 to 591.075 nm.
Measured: 29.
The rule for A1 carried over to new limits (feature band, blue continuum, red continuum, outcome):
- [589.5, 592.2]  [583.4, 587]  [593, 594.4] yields 0.43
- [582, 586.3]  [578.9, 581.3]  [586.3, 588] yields -0.21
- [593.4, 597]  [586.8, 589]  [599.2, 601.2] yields -0.05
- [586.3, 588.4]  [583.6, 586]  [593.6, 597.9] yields 0.13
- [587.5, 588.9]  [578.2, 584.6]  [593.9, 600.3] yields 0.12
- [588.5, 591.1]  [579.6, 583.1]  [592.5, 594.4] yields 0.39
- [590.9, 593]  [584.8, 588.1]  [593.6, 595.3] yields 0.28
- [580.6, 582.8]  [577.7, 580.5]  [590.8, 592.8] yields -0.09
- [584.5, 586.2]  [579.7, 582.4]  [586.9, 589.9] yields -0.20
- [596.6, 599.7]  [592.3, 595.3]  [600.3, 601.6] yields 0.04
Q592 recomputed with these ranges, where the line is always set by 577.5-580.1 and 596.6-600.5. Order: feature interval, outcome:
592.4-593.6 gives 0.09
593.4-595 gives 0.02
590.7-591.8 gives 0.20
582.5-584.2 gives 0.09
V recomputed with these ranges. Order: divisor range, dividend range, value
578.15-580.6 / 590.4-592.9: 0.82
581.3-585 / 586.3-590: 0.88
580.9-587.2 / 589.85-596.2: 0.87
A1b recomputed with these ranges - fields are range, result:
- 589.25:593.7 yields 23.7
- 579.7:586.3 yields 23.95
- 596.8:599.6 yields 26.65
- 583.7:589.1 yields 27.68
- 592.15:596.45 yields 27.12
